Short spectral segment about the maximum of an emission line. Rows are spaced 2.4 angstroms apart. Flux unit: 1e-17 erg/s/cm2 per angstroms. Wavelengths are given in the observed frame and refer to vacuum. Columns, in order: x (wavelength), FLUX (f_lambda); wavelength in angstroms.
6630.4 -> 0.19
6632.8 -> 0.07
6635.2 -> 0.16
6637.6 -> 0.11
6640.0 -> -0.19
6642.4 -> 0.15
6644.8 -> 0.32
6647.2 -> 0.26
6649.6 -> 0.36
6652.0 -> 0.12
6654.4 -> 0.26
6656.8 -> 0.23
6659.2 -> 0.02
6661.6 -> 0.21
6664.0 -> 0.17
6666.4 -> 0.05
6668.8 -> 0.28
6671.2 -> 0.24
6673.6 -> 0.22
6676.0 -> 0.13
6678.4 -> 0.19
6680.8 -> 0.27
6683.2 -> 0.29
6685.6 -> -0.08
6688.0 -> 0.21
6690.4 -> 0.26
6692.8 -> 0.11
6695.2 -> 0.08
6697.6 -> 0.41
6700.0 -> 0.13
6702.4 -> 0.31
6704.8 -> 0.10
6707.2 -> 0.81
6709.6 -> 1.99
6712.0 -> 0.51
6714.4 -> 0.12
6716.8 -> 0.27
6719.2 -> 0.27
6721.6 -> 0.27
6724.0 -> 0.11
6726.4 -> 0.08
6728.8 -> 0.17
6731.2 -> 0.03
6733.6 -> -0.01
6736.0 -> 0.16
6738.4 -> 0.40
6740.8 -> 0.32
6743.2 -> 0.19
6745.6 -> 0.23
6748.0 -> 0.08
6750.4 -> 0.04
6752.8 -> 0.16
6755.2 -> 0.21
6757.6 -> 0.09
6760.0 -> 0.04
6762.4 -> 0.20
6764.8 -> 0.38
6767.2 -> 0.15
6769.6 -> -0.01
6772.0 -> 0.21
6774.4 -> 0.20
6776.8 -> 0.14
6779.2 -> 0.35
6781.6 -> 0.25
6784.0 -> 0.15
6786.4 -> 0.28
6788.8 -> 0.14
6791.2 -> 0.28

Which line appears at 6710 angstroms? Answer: H-beta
